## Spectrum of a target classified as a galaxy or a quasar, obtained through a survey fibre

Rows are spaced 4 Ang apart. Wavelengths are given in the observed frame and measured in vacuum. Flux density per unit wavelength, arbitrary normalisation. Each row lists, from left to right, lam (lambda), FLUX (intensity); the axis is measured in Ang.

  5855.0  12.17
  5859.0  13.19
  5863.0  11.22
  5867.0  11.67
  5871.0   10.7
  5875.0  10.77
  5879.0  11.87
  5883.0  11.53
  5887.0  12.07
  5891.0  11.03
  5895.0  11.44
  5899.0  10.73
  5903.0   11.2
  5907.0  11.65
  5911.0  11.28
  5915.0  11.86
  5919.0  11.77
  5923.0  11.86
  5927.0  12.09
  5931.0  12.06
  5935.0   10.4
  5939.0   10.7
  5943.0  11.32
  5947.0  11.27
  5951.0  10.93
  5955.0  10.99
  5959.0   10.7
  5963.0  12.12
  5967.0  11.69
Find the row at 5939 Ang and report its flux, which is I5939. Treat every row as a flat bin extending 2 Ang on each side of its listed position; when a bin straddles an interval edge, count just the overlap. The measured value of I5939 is 10.7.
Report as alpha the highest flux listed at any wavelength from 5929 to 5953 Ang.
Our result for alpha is 12.06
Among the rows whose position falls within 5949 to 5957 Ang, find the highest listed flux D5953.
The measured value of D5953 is 10.99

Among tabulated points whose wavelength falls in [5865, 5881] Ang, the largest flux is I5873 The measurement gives 11.87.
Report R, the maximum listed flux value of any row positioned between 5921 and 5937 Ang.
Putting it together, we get 12.09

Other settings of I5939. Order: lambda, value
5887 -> 12.07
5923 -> 11.86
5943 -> 11.32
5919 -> 11.77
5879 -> 11.87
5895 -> 11.44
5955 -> 10.99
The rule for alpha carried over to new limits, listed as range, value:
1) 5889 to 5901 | 11.44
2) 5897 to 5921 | 11.86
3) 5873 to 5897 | 12.07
